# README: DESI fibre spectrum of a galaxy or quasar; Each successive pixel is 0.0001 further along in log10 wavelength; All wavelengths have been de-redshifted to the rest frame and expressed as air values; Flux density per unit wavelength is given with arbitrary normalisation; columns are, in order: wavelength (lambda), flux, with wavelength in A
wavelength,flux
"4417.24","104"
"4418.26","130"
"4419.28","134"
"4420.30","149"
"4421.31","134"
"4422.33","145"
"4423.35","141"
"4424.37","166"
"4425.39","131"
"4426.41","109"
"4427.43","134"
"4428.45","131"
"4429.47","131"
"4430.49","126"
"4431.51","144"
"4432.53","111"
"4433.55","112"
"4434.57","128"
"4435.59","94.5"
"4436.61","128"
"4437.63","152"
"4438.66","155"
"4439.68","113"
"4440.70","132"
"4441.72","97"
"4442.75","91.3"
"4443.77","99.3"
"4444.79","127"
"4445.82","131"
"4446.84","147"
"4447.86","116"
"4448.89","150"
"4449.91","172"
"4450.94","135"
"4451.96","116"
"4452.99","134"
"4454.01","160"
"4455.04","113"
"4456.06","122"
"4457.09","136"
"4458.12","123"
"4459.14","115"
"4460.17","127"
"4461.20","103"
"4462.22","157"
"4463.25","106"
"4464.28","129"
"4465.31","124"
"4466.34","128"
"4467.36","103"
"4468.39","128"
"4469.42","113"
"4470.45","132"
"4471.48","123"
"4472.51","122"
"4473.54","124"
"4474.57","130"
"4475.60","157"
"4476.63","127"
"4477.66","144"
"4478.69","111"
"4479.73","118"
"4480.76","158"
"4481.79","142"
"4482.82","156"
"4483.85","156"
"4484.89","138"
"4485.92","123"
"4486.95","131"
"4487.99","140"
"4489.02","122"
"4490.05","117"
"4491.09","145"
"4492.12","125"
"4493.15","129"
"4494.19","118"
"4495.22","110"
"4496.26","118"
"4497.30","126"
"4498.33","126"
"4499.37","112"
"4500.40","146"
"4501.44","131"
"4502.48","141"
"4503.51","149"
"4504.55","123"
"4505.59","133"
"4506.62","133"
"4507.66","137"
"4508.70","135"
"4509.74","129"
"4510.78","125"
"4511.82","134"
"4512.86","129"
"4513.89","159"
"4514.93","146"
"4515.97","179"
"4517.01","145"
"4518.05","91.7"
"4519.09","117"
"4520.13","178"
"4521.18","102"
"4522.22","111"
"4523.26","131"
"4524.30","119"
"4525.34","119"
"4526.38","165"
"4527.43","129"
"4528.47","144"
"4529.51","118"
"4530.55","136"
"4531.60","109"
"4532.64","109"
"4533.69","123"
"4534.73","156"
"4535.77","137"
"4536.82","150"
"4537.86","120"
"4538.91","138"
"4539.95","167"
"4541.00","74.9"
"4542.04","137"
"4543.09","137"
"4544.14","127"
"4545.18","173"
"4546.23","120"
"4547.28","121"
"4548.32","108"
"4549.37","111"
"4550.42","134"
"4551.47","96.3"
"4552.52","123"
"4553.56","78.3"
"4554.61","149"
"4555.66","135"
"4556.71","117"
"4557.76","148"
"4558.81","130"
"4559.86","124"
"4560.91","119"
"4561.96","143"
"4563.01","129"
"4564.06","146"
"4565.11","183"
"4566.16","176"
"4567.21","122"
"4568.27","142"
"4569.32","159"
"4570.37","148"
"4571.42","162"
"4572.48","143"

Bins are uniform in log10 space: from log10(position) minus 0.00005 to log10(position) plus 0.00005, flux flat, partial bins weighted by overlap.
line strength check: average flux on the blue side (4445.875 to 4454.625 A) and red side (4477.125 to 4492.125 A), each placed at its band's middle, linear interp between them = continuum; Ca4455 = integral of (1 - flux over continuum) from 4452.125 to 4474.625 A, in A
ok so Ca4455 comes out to 2.2 A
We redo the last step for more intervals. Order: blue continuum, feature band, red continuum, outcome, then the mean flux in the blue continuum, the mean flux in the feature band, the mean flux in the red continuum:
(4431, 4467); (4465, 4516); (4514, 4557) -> -1.6 A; 126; 132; 129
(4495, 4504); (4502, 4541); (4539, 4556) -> -1.9 A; 129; 133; 125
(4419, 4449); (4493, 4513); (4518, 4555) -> -0.3 A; 128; 129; 127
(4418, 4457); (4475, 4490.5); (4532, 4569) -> -0.6 A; 130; 136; 132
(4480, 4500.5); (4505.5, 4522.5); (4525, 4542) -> -0.4 A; 131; 135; 131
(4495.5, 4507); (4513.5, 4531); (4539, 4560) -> -0.8 A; 130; 135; 126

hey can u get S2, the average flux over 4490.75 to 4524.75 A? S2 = 131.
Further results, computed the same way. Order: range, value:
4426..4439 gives 127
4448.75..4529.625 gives 131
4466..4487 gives 132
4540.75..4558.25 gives 124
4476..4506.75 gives 132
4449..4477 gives 128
